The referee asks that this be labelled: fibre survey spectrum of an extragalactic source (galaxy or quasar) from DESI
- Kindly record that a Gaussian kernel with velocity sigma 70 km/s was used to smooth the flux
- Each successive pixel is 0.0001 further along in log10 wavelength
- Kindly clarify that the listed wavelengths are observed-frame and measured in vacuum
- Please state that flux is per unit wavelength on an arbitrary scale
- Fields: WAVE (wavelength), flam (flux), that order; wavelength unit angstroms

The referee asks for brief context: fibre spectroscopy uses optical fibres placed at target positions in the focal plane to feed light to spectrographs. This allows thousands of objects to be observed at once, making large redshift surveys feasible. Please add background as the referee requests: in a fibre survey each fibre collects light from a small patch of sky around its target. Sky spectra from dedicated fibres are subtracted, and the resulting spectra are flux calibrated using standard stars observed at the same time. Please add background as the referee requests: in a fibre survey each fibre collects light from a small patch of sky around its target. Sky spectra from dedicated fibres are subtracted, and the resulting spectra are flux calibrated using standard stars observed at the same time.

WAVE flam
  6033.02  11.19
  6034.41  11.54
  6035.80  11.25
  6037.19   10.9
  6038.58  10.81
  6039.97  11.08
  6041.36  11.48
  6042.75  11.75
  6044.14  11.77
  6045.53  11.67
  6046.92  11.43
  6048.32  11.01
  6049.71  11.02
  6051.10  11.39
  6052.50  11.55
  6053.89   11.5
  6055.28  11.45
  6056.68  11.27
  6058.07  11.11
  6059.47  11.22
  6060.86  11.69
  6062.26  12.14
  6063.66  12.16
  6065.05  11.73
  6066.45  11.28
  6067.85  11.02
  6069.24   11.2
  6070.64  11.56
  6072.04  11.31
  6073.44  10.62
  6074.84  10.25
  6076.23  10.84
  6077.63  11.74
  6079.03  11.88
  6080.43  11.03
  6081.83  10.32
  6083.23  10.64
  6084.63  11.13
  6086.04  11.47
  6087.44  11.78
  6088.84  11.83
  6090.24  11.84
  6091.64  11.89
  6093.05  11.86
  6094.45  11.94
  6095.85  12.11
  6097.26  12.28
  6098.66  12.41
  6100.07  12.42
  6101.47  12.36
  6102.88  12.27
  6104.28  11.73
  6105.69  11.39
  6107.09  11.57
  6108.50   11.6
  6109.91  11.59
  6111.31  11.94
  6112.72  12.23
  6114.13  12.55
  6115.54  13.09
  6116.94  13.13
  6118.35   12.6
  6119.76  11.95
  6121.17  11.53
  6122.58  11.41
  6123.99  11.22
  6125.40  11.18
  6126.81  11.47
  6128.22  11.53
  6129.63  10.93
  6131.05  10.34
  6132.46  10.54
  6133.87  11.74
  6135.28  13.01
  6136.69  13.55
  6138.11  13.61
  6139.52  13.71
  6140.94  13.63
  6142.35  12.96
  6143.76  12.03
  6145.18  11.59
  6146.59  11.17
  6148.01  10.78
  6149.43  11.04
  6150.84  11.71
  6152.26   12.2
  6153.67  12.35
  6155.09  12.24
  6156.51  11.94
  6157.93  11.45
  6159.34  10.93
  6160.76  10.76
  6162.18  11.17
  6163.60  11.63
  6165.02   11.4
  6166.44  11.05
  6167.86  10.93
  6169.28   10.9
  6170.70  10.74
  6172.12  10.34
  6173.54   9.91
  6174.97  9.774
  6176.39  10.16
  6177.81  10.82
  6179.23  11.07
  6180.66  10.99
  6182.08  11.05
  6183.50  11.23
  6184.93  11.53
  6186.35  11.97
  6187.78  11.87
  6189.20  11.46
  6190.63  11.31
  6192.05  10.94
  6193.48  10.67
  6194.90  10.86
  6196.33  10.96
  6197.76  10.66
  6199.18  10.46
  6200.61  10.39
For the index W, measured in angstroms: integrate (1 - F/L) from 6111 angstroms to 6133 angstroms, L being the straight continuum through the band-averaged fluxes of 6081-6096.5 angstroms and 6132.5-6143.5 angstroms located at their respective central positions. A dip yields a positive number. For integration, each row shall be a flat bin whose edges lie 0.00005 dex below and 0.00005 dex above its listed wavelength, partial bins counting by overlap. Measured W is 1.3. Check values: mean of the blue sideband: 11.5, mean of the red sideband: 13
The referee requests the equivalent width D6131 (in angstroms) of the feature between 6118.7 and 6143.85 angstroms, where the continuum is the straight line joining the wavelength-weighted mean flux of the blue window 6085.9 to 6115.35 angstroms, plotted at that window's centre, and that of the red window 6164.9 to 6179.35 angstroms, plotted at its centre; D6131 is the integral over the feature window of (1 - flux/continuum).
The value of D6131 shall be -1.4 angstroms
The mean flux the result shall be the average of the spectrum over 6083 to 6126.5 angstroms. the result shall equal 11.9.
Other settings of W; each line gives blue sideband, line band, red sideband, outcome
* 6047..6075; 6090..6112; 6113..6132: -0.6 angstroms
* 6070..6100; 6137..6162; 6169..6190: -2.1 angstroms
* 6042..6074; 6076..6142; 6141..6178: -3.2 angstroms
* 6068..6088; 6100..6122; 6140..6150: -1.1 angstroms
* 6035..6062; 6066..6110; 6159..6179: -1.5 angstroms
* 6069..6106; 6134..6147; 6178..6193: -1.6 angstroms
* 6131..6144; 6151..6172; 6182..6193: 1.2 angstroms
